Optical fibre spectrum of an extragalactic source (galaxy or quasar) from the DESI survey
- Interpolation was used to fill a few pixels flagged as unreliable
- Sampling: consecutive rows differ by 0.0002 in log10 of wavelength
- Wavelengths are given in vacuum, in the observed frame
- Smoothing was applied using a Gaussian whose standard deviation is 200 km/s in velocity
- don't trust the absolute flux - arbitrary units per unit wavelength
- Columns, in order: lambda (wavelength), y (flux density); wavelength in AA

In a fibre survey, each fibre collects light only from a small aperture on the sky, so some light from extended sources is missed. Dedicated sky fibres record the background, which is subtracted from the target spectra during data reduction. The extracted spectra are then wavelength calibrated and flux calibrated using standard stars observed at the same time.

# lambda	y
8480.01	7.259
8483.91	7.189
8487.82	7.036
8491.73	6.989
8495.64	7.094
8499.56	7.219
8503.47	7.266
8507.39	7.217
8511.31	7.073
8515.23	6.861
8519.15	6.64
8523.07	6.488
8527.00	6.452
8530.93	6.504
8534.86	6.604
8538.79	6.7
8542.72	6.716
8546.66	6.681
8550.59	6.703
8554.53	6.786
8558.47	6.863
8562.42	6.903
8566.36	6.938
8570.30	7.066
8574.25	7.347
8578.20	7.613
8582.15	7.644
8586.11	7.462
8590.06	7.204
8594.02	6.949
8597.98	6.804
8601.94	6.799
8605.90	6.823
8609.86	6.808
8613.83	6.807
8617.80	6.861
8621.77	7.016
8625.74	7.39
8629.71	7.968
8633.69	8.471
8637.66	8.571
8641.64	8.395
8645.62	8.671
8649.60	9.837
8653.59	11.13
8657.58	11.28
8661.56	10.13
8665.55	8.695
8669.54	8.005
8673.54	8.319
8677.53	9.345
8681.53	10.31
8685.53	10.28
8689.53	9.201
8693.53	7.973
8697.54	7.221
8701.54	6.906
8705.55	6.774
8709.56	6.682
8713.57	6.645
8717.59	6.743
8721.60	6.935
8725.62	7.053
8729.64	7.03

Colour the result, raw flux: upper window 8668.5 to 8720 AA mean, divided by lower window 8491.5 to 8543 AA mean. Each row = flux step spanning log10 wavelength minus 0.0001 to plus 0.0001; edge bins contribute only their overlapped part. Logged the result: 1.17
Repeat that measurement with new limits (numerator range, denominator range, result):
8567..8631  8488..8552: 1.05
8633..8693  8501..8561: 1.38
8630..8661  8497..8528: 1.36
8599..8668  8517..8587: 1.21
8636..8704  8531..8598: 1.30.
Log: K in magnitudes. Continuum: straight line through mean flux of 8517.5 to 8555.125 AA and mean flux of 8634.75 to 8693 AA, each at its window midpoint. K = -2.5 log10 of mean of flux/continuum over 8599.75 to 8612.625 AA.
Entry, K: 0.19 mag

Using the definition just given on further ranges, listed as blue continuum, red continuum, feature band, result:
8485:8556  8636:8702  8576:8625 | 0.141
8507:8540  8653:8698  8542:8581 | 0.058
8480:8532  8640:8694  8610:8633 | 0.204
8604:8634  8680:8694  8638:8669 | -0.144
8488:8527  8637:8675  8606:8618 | 0.256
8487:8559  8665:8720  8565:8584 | -0.019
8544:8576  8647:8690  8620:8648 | 0.091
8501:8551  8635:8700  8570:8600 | 0.072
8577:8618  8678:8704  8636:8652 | -0.138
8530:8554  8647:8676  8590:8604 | 0.162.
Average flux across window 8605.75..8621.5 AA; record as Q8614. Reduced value 6.84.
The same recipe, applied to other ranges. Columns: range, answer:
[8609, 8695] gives 8.73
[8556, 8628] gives 7.07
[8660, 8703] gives 8.77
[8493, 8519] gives 7.08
